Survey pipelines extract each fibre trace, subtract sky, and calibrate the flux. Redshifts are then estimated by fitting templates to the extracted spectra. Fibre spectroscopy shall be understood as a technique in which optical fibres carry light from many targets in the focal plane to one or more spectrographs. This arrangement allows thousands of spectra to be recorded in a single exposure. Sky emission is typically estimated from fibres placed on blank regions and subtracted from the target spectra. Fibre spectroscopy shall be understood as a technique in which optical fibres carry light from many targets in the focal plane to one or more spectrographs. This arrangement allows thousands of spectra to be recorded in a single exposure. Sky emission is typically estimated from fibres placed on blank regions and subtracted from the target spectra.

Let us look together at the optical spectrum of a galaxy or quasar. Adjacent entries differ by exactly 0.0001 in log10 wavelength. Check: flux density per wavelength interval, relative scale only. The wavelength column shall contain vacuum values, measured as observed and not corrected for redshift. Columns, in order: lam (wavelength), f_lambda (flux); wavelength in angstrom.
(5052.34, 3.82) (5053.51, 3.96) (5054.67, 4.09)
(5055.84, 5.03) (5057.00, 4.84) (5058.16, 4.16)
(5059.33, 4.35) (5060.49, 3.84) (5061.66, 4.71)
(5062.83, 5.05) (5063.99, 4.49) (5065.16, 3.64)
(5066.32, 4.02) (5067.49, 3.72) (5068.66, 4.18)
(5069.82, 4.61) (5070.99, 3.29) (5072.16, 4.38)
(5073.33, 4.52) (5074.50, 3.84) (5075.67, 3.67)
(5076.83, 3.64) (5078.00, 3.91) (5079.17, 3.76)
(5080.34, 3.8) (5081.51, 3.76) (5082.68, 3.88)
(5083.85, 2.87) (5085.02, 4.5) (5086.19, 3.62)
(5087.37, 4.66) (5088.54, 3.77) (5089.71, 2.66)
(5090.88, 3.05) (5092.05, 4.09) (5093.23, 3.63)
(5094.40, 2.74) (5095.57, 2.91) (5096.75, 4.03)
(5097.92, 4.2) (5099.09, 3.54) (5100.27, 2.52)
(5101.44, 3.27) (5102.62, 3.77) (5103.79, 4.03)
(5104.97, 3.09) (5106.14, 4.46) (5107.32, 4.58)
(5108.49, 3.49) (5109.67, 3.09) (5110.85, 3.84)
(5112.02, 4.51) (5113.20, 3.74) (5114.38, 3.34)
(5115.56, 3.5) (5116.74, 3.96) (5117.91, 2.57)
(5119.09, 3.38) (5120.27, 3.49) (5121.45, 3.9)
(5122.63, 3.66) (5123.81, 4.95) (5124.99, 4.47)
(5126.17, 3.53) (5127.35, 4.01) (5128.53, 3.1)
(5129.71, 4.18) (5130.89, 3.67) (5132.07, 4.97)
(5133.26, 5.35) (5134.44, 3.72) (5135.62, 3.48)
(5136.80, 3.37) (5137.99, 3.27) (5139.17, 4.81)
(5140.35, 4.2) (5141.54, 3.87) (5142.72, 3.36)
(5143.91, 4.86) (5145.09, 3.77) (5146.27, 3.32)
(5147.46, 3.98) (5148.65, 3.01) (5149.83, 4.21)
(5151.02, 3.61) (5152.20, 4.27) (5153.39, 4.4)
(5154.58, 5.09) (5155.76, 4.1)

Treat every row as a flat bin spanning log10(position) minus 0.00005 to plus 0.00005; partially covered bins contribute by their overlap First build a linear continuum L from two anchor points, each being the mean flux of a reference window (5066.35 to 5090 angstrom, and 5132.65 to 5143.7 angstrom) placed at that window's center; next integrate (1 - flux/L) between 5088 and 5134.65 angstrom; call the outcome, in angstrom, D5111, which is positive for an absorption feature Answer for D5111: 2.43 angstrom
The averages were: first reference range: 3.87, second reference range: 3.97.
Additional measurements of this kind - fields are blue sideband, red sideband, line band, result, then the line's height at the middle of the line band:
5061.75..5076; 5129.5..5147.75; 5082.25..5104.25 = 2.88 angstrom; 4.1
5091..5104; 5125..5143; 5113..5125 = 0.25 angstrom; 3.76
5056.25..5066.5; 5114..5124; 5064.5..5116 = 3.18 angstrom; 3.98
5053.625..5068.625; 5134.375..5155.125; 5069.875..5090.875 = 2.13 angstrom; 4.22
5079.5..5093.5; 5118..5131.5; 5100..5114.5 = 0.18 angstrom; 3.75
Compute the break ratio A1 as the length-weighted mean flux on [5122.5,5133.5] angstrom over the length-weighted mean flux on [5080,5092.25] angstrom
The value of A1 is 1.13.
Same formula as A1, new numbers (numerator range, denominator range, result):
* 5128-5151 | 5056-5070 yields 0.91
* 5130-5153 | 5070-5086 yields 1.03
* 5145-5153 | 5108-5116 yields 1.03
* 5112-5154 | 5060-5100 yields 1.01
